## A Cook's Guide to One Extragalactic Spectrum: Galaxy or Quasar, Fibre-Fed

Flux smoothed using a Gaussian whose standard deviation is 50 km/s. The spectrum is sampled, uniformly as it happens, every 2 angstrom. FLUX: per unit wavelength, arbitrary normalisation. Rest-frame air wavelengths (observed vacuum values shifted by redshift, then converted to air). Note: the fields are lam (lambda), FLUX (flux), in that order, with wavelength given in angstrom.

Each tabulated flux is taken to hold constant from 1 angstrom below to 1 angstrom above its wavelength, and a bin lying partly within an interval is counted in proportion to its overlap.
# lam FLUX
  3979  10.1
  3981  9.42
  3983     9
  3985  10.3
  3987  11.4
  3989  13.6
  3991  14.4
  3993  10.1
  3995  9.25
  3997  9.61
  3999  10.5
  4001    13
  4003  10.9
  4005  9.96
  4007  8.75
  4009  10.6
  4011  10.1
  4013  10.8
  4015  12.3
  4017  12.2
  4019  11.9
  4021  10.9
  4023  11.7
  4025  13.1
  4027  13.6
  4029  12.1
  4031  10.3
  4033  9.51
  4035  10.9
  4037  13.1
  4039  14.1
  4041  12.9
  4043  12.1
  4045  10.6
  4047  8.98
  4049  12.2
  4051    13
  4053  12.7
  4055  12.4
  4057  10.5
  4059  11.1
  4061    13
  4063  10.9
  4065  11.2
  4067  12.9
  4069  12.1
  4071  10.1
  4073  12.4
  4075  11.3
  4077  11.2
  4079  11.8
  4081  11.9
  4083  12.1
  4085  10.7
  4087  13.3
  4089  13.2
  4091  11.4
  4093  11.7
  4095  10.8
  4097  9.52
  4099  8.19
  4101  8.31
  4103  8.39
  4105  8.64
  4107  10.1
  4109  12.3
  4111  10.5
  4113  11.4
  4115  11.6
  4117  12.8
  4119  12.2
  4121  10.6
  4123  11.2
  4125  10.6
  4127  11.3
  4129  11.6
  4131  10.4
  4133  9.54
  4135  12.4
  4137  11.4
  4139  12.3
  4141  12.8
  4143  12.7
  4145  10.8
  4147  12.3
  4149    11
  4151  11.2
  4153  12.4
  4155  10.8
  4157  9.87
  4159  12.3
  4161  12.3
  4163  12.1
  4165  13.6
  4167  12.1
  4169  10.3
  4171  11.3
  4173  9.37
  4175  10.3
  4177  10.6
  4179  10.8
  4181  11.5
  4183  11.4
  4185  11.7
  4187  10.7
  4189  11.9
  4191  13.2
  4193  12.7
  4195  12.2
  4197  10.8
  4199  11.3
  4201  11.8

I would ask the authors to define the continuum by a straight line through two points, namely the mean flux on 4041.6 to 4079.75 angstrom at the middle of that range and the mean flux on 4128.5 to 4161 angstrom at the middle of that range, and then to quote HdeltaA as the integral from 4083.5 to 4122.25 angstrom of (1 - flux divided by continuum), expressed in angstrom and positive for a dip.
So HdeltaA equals 2.4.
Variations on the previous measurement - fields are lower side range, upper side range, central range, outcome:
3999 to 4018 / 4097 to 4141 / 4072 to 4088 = -1.5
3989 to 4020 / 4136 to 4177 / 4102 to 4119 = 0.9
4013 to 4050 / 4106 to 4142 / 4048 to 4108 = 1.8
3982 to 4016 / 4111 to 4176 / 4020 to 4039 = -1.4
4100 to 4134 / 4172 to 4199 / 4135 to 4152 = -1.4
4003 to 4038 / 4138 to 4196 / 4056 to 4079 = -0.3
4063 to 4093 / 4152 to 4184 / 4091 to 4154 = 3.0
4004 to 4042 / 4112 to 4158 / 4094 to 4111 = 2.8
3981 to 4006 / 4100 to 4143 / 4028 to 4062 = -2.4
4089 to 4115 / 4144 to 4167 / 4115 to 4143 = -1.3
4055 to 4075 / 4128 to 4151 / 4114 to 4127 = 0.1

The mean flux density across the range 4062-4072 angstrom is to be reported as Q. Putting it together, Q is 11.4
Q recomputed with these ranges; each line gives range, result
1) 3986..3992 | 13.1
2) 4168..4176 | 10.3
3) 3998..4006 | 11.1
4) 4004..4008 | 9.36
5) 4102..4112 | 9.99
